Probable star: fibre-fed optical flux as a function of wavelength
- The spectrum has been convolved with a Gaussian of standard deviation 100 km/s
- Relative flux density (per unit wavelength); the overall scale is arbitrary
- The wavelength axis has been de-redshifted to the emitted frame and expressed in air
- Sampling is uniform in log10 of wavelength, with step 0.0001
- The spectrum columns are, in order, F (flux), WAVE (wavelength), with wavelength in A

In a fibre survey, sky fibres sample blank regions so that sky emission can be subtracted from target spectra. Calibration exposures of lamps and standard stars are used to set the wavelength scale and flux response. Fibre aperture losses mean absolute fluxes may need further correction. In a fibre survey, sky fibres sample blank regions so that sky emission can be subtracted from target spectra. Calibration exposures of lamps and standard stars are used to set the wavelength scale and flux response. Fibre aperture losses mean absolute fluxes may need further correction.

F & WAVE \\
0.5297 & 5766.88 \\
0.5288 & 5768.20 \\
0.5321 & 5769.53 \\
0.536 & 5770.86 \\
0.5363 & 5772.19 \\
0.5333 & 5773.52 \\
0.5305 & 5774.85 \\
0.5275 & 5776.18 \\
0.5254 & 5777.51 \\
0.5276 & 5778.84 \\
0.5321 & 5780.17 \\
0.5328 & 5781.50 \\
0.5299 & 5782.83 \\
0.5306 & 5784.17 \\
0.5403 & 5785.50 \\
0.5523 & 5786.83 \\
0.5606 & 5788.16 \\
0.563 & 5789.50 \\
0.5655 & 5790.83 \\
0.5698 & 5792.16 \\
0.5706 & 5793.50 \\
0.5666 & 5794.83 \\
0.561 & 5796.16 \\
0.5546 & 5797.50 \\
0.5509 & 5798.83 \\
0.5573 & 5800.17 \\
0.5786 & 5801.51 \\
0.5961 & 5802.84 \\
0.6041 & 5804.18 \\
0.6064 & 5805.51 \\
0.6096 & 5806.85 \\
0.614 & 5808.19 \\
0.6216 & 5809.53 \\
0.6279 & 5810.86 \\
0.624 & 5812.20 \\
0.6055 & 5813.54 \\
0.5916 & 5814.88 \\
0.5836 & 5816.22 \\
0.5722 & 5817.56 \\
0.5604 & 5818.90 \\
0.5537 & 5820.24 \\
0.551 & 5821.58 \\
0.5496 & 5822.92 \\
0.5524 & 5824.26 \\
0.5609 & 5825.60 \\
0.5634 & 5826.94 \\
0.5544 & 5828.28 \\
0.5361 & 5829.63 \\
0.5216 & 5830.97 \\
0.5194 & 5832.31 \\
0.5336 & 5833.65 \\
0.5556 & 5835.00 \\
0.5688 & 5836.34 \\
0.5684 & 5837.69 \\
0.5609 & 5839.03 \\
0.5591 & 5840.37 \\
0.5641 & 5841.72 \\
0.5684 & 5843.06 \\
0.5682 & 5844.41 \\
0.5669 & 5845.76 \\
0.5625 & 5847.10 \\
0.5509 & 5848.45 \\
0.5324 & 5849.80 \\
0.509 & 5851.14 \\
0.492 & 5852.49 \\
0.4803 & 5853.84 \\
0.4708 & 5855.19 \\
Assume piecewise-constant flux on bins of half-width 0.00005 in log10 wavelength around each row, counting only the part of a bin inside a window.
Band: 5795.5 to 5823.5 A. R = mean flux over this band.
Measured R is 0.584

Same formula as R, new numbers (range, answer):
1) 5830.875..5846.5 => 0.556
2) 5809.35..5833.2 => 0.568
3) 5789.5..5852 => 0.568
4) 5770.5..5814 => 0.565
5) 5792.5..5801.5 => 0.561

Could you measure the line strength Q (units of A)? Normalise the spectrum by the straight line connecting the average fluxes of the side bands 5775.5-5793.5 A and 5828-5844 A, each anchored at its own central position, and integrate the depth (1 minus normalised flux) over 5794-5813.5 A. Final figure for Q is -1.6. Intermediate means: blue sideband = 0.544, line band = 0.591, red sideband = 0.551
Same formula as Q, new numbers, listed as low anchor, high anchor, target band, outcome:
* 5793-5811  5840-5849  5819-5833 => 0.64 A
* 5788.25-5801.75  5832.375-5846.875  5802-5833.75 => -0.85 A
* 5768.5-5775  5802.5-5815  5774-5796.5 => 0.63 A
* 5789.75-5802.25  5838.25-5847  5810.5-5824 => -0.37 A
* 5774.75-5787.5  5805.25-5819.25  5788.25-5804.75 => -0.07 A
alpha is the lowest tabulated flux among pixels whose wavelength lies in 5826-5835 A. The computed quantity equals 0.5194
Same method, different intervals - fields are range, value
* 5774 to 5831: 0.5216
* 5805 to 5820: 0.5604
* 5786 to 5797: 0.5523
